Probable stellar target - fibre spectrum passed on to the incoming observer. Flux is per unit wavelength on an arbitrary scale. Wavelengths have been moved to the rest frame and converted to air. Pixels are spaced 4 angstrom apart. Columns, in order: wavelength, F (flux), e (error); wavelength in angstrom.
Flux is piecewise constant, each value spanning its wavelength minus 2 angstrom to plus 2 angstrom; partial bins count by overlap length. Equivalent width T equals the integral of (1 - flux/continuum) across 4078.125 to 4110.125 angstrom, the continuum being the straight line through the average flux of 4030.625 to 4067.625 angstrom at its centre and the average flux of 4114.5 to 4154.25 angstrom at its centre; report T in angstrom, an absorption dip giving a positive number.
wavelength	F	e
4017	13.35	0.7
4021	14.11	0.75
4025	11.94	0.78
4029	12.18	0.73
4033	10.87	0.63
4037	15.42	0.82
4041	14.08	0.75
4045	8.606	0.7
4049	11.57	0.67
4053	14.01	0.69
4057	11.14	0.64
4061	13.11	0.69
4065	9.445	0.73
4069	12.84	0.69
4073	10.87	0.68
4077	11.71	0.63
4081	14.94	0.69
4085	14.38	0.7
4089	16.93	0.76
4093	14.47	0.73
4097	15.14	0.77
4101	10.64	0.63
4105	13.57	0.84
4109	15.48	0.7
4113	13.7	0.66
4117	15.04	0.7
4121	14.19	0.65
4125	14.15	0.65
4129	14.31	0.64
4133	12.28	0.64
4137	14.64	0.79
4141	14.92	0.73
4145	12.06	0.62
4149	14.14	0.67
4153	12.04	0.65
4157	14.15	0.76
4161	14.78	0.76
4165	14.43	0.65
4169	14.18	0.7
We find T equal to -3.4 angstrom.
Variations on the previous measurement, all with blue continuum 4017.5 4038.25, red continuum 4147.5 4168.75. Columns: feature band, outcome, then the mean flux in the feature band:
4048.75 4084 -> 2.4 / 12.3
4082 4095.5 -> -1.9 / 15.2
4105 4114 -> -0.6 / 14.5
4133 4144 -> -0.3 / 14.1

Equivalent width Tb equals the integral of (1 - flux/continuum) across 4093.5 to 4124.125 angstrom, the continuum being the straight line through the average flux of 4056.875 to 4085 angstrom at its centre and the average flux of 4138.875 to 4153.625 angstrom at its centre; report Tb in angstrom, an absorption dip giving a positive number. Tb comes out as -2.8 angstrom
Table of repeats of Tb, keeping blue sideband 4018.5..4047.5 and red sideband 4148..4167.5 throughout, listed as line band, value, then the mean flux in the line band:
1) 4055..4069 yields 1.46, 11.5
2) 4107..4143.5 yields -2.02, 14.3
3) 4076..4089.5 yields -1.43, 14.4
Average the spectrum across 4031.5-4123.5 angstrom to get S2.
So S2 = 13.2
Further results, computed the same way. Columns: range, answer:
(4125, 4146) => 13.8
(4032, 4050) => 12.2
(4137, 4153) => 13.6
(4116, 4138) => 14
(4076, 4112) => 14.2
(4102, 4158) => 13.8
